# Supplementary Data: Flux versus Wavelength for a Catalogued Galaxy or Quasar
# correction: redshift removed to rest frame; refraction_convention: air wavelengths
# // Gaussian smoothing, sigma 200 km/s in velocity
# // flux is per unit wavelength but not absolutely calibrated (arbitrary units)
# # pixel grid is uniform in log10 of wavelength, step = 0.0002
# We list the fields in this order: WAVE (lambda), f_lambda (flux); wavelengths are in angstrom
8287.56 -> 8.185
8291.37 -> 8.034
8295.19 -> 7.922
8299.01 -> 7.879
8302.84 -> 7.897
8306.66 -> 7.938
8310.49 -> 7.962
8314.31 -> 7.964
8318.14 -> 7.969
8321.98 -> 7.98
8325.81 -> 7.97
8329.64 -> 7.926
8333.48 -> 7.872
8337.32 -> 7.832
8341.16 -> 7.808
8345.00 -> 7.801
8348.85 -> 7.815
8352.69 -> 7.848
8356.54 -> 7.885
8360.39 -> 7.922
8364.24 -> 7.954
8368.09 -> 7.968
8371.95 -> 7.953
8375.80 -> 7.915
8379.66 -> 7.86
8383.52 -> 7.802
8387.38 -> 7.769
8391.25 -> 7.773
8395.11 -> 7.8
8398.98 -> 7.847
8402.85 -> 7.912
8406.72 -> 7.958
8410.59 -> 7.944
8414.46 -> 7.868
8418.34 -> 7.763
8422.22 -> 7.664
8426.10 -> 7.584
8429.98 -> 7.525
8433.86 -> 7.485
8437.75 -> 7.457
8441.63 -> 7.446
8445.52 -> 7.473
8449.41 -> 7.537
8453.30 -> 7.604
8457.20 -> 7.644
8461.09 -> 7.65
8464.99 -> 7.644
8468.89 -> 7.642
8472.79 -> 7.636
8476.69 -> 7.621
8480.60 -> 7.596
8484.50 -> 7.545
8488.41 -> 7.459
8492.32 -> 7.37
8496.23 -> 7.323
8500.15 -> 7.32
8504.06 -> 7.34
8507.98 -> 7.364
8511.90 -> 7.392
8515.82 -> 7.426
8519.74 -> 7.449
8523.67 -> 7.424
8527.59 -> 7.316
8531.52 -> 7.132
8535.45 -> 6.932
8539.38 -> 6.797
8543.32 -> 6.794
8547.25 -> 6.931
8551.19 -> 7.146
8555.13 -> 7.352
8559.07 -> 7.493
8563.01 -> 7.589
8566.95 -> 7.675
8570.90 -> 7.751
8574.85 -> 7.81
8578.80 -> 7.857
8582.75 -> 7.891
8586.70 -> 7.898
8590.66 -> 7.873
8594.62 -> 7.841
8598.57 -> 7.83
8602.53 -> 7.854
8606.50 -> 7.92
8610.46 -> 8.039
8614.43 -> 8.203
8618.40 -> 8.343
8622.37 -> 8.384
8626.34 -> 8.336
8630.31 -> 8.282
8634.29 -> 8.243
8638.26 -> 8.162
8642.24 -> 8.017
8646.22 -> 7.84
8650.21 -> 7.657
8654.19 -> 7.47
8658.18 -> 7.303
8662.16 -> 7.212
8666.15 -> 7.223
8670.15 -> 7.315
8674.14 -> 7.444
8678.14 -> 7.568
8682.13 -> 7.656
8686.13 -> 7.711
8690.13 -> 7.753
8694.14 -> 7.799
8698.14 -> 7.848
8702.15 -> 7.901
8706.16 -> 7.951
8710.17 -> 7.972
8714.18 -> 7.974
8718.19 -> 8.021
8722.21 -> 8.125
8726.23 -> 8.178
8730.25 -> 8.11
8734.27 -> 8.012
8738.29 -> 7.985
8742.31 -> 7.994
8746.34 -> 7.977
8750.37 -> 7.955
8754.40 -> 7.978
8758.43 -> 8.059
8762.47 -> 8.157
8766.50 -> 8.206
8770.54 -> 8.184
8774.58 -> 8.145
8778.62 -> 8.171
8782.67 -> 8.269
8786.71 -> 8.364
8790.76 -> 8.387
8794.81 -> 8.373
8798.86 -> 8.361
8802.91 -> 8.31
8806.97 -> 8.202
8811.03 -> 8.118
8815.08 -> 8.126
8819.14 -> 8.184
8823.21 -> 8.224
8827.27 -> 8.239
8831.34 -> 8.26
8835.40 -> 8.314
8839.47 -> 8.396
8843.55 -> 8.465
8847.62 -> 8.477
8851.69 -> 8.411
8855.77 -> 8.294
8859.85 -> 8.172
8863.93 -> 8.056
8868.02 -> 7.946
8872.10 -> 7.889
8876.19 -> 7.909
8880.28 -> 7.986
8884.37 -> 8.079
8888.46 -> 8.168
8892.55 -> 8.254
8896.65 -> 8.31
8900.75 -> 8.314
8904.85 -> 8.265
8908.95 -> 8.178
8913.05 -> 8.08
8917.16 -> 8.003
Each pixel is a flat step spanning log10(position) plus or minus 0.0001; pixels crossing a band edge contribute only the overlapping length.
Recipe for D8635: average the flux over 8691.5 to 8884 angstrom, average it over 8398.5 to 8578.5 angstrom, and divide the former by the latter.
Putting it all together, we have 1.09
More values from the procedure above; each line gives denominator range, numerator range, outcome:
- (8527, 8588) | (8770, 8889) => 1.11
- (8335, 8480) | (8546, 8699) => 1.00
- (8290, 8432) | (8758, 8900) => 1.04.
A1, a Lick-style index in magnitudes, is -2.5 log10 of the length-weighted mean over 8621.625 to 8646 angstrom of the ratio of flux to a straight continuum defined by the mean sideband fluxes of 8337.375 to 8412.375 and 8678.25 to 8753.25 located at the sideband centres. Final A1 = -0.04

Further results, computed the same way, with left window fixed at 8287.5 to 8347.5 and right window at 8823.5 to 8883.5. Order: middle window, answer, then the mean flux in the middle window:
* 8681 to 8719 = 0.036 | 7.86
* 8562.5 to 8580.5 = 0.042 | 7.75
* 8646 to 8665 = 0.090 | 7.45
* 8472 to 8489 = 0.060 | 7.58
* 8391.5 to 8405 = 0.017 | 7.85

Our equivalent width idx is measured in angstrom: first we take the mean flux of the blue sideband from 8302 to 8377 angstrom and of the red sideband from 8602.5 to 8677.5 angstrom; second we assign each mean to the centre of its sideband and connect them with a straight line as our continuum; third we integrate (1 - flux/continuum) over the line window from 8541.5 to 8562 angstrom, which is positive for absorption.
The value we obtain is 1.8 angstrom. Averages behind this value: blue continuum 7.91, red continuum 7.85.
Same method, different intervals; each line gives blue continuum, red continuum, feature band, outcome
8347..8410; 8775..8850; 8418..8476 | 2.6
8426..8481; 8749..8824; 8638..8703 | 2.9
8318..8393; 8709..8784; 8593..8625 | -0.2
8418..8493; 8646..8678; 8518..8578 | 1.5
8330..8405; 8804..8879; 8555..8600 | 1.5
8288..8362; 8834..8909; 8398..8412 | 0.1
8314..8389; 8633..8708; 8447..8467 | 0.5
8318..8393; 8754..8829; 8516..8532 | 1.3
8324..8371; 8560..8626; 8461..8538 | 4.8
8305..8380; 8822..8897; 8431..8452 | 1.3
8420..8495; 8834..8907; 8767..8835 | -1.3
